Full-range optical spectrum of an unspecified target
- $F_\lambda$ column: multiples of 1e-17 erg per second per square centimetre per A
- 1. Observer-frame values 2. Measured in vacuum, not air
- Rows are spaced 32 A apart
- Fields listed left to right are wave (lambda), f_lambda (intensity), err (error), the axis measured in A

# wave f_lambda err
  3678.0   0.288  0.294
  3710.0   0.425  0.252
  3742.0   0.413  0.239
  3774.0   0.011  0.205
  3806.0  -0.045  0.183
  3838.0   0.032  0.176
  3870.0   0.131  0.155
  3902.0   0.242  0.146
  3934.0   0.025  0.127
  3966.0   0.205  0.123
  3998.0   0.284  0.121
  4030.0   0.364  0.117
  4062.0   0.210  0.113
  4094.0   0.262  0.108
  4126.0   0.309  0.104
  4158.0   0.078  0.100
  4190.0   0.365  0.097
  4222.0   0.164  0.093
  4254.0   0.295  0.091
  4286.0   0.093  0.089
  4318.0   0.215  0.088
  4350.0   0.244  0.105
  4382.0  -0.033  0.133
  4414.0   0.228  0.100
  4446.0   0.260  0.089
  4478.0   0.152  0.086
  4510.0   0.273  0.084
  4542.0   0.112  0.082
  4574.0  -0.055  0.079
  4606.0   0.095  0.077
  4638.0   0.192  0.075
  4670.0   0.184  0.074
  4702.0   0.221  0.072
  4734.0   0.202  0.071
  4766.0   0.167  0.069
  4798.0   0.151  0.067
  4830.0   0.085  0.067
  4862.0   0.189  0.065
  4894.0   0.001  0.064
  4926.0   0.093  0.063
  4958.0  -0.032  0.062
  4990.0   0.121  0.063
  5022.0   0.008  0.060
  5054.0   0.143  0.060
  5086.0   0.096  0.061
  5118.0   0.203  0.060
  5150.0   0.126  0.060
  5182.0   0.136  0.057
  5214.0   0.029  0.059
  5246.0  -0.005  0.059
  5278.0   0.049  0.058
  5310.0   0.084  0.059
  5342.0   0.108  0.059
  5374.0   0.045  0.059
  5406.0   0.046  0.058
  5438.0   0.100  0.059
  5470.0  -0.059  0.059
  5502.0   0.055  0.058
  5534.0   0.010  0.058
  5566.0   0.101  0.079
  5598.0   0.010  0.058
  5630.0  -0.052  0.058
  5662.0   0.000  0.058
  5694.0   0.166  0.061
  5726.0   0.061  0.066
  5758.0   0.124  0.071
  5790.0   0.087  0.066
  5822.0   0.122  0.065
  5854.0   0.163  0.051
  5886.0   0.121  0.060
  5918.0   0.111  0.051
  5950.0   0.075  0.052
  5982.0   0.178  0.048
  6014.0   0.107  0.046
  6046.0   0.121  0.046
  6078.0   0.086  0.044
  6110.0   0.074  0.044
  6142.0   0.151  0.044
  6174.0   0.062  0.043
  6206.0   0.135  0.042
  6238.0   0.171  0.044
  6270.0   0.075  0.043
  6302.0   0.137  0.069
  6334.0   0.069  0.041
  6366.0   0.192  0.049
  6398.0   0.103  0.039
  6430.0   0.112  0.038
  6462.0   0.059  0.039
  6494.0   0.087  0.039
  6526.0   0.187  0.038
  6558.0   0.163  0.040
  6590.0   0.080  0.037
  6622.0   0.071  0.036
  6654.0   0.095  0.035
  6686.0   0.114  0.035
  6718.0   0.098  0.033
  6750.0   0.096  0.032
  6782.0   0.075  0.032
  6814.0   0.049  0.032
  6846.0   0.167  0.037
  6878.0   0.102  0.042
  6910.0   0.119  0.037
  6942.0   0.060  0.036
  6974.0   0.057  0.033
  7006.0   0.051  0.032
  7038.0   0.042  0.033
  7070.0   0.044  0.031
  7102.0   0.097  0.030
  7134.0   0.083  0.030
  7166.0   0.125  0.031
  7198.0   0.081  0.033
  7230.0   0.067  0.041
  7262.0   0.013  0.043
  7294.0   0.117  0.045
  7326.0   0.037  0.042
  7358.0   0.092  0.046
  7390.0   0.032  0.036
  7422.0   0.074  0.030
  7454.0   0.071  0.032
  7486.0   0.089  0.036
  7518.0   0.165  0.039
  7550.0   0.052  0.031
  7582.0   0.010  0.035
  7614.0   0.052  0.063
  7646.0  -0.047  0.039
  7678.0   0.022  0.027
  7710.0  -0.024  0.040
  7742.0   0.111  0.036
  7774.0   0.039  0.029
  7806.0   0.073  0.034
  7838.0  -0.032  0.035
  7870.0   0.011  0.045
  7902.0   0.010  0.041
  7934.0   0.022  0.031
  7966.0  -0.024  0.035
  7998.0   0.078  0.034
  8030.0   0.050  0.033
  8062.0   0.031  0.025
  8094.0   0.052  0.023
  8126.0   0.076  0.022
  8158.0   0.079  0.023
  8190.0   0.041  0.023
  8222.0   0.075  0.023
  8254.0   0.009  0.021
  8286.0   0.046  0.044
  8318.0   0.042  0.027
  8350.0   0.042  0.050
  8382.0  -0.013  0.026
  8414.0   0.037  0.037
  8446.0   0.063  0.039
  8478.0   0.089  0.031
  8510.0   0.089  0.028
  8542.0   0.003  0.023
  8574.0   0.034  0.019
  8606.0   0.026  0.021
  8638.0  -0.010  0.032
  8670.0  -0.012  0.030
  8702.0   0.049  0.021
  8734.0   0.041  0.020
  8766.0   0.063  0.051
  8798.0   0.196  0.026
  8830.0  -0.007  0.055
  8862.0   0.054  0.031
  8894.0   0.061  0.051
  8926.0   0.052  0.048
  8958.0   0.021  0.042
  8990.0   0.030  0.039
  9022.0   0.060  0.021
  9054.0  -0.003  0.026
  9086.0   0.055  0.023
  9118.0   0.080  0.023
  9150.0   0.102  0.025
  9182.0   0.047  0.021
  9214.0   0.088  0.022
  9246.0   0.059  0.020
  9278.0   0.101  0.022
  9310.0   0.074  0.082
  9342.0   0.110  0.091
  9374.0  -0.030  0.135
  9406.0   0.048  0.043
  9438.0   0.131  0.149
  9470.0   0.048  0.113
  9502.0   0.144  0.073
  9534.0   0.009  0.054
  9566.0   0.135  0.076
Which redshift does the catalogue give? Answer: 1.36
